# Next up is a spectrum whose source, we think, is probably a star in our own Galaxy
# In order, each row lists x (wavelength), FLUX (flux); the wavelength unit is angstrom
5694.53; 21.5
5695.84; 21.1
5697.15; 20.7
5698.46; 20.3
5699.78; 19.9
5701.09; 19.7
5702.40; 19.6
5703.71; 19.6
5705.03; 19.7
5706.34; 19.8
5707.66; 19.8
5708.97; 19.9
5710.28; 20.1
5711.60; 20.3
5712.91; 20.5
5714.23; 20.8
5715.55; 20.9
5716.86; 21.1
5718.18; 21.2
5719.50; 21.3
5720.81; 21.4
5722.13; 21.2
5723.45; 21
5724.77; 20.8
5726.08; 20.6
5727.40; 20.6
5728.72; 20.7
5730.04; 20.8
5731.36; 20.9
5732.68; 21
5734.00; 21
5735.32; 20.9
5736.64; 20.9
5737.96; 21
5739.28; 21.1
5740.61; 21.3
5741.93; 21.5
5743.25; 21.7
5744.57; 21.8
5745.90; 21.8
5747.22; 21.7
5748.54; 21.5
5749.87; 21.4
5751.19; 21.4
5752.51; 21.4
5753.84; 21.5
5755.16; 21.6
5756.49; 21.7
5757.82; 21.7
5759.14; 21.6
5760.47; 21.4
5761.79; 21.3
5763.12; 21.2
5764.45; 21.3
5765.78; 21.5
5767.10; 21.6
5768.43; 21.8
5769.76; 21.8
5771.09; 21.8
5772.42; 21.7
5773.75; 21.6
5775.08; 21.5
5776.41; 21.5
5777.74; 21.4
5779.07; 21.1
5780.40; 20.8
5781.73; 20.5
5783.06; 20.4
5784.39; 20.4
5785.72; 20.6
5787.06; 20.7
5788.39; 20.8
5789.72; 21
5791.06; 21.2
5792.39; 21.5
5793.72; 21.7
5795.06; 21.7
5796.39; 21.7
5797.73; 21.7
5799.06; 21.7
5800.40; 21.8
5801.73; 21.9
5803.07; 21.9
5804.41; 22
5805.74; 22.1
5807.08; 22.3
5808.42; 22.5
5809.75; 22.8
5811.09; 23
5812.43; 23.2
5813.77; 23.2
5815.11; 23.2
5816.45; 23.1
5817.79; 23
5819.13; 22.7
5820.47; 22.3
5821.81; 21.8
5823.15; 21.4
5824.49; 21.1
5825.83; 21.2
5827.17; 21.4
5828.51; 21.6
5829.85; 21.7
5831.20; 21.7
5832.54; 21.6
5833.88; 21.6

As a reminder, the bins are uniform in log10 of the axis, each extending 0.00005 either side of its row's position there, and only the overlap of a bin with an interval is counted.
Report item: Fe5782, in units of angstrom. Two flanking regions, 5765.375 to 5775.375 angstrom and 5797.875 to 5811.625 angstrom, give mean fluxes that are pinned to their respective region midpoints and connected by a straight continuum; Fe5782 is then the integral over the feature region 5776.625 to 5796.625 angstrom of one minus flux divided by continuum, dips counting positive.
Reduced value 0.81 angstrom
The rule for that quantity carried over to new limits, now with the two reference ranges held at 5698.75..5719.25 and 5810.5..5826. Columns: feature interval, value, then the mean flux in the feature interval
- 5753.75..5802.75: 0.60 angstrom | 21.4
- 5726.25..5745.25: -0.28 angstrom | 21.1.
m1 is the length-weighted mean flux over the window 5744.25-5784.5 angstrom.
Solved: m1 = 21.4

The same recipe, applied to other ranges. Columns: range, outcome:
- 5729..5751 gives 21.3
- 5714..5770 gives 21.3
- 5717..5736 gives 21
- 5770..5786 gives 21.1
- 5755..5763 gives 21.5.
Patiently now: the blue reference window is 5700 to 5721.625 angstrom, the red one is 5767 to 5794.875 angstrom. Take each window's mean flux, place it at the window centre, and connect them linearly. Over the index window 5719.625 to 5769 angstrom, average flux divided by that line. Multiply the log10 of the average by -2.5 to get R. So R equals -0.03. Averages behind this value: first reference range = 20.4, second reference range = 21.2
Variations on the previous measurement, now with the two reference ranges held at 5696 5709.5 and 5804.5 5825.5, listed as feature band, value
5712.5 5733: -0.03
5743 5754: -0.03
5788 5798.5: 0.03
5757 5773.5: -0.01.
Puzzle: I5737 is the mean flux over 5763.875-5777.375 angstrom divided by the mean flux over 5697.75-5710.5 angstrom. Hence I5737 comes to 1.09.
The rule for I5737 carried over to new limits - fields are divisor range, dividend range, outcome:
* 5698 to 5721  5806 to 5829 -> 1.10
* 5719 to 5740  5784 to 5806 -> 1.02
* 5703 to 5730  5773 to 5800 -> 1.03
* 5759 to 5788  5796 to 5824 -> 1.05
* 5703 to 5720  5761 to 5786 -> 1.04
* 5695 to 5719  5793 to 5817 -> 1.10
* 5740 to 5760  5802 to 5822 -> 1.05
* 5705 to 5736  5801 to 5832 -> 1.07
